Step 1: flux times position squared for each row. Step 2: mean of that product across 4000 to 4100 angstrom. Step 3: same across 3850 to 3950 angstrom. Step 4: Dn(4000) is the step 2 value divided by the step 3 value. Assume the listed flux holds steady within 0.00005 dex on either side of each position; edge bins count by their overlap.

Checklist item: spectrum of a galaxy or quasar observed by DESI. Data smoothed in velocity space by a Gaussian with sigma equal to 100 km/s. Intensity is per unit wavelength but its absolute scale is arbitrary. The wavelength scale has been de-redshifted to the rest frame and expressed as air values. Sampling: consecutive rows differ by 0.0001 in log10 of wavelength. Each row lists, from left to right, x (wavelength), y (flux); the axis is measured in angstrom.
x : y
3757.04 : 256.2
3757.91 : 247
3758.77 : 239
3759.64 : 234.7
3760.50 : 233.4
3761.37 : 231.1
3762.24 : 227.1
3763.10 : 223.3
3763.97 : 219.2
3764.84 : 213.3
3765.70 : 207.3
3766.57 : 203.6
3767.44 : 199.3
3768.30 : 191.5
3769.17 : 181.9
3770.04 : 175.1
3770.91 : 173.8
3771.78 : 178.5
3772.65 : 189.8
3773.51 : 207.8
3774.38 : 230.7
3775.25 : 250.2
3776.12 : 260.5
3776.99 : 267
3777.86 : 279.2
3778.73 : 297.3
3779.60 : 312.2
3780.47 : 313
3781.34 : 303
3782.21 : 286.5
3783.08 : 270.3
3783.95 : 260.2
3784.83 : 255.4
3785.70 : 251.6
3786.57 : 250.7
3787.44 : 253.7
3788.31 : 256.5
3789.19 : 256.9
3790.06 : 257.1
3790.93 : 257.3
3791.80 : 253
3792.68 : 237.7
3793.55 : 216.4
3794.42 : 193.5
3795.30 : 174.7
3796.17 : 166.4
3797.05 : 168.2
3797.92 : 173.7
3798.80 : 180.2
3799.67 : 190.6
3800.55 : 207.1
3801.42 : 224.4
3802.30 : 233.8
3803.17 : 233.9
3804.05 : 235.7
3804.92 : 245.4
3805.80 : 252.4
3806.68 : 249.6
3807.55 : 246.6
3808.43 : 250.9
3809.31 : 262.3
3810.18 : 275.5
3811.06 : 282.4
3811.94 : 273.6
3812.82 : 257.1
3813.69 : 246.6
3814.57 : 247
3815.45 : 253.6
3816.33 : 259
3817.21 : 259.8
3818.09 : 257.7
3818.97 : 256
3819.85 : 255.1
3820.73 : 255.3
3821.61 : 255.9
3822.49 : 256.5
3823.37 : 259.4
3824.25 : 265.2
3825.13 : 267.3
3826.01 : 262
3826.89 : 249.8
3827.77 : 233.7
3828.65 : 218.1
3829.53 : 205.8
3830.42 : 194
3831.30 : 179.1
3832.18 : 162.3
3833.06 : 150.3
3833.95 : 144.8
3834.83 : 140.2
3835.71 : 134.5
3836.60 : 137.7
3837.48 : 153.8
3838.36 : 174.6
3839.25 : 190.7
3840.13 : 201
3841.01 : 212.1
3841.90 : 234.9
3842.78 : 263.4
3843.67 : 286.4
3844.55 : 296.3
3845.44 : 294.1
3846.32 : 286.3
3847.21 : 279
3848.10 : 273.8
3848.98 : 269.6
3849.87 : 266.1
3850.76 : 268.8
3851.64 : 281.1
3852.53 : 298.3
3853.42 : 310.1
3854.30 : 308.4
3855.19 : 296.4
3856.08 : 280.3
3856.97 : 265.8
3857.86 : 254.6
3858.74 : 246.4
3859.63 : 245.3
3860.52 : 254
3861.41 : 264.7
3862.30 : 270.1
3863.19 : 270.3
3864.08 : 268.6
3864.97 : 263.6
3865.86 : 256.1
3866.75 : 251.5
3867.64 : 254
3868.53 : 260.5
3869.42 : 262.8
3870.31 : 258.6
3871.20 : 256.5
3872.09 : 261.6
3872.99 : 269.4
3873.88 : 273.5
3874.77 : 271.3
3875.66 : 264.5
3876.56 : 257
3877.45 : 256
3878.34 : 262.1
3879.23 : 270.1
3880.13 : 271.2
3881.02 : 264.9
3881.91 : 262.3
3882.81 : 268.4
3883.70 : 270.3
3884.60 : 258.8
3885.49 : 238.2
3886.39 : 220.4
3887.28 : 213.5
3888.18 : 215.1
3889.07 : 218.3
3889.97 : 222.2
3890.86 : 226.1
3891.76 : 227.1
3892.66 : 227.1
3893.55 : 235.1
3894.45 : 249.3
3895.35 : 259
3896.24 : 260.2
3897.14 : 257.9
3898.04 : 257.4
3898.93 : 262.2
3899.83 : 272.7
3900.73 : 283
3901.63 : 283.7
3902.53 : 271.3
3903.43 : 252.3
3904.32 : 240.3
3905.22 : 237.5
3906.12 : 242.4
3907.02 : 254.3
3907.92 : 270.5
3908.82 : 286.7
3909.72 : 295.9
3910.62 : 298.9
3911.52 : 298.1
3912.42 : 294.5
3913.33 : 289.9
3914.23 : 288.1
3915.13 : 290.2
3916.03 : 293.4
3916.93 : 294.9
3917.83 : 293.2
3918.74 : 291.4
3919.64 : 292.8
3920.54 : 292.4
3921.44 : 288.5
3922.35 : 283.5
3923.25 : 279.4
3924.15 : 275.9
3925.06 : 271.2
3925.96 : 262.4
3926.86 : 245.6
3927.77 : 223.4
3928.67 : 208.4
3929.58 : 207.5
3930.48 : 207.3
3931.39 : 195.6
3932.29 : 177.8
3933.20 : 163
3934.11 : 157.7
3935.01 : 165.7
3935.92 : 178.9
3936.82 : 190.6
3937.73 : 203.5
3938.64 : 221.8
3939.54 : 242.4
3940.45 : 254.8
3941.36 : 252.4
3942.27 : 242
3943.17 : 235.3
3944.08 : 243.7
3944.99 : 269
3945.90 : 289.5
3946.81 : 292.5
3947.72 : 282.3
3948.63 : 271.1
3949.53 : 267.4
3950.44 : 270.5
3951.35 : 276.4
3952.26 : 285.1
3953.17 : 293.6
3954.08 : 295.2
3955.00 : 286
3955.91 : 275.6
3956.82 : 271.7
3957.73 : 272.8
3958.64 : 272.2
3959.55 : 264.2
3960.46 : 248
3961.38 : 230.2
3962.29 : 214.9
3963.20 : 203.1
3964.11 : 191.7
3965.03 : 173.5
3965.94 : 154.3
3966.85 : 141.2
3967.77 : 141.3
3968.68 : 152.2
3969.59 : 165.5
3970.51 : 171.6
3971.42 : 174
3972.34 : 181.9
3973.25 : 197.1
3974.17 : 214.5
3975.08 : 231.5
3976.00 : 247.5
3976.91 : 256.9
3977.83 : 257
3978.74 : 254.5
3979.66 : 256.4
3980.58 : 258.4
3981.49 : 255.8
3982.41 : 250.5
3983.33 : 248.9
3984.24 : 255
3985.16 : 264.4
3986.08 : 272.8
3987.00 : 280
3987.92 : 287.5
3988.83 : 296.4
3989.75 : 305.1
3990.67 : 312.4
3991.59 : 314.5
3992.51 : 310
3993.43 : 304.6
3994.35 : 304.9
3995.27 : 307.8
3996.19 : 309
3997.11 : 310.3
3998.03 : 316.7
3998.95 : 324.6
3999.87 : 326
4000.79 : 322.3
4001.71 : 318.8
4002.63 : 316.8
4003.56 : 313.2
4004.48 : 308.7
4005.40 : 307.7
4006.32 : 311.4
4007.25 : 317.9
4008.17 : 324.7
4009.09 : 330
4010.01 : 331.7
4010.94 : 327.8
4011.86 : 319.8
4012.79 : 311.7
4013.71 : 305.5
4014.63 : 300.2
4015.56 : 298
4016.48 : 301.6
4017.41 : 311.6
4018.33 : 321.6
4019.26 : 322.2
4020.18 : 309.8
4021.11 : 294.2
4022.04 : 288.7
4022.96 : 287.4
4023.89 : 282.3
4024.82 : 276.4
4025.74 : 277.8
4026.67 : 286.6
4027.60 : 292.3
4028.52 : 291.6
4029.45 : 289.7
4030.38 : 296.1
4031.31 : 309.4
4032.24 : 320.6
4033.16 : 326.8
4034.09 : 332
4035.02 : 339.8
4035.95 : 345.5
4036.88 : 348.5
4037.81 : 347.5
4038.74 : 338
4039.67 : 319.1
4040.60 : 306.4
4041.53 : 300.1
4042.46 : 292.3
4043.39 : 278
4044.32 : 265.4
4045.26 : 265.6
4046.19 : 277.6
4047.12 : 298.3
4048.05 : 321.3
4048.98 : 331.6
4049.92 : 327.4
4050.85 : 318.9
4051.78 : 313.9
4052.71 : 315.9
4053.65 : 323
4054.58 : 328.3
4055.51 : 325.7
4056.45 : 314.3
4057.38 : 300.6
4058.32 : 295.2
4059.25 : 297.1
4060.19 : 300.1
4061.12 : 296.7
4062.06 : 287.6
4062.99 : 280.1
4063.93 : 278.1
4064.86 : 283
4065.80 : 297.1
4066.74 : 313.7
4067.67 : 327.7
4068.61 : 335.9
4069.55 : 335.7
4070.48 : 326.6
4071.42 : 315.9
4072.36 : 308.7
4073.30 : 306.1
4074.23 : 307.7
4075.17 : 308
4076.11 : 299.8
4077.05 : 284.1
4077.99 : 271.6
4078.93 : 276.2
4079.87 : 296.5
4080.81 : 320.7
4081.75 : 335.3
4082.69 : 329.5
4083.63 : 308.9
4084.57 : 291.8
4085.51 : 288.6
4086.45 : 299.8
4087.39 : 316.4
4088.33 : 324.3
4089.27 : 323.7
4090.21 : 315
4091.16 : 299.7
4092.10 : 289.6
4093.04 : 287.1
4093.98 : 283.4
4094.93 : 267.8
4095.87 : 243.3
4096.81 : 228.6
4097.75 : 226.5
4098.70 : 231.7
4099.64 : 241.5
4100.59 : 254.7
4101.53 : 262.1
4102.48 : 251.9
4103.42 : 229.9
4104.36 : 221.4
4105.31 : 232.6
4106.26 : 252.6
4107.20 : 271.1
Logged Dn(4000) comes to 1.28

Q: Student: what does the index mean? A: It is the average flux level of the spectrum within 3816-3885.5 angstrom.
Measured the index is 248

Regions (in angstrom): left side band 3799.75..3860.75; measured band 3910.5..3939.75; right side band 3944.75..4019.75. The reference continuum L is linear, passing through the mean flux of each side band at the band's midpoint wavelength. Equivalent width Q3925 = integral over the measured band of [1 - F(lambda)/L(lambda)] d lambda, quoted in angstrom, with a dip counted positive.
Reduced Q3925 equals 1.5 angstrom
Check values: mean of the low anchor 242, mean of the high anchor 271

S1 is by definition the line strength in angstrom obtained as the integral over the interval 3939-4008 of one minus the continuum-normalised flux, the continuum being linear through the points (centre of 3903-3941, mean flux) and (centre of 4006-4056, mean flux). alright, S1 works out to 4.2 angstrom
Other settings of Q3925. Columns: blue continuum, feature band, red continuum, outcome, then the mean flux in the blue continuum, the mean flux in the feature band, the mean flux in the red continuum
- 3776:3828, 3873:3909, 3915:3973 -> -1.78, 249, 253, 237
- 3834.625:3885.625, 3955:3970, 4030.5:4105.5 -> 3.43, 255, 213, 298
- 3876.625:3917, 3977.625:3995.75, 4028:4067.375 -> 0.54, 260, 280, 308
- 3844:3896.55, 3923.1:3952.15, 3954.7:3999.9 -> 2.12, 261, 235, 250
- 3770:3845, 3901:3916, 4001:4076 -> -0.52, 233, 275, 309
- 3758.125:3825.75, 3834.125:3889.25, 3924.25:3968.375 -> -3.63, 239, 252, 233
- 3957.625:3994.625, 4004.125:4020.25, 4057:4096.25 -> -3.33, 238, 315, 301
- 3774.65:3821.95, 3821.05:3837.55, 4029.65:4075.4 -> 3.22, 247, 205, 311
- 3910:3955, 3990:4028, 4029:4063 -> -2.14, 255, 309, 311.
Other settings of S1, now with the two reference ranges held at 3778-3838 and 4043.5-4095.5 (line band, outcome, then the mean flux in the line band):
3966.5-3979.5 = 3.6 angstrom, 201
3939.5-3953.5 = 0.2 angstrom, 267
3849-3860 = -1.3 angstrom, 277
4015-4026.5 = -0.3 angstrom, 297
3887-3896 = 0.9 angstrom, 230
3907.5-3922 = -1.6 angstrom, 291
